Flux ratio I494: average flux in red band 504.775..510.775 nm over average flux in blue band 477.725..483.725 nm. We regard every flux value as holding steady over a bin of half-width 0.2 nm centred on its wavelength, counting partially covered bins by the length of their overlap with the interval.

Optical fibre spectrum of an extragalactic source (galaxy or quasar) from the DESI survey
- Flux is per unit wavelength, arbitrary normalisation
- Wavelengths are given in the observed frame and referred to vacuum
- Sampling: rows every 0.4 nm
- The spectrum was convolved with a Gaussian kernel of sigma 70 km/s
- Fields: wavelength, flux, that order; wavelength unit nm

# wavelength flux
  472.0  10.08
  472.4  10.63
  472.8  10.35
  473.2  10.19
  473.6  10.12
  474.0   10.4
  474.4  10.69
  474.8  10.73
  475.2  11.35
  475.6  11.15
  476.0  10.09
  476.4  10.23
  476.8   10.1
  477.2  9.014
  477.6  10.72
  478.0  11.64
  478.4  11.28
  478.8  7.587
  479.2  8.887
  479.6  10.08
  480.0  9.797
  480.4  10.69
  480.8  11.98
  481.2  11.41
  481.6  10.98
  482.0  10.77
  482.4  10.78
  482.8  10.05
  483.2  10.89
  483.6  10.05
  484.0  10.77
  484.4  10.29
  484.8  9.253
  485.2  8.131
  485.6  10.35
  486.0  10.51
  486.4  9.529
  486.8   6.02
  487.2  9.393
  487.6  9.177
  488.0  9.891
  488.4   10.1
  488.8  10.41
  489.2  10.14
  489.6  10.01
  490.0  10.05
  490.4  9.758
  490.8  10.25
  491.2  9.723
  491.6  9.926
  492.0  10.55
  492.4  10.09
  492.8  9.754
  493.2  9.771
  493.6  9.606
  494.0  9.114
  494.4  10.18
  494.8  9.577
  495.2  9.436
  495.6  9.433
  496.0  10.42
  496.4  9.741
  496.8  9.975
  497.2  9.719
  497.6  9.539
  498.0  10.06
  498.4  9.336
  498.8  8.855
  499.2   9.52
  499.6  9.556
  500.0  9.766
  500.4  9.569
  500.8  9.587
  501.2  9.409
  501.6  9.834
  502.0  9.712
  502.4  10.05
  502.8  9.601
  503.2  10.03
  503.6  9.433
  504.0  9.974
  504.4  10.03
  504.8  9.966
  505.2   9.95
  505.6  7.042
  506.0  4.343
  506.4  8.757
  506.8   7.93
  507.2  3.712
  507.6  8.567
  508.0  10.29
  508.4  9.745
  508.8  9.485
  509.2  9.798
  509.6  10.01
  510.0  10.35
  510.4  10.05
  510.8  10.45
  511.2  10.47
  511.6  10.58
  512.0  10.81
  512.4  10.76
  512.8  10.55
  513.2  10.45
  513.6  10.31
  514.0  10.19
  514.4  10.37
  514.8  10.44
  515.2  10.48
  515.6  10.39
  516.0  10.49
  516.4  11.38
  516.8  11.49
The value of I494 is 0.83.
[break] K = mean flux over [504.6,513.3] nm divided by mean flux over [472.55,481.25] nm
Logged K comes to 0.89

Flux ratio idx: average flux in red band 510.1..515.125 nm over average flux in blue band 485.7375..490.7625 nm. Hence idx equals 1.09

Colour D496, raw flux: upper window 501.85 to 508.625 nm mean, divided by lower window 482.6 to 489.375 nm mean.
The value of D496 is 0.90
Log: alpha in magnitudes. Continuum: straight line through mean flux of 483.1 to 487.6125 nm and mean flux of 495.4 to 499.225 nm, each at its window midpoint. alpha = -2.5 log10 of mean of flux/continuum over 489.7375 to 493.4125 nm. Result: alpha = -0.04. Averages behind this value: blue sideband 9.51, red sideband 9.67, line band 9.98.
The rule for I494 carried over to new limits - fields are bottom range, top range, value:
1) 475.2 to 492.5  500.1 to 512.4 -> 0.93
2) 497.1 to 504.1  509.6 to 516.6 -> 1.09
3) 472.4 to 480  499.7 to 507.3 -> 0.87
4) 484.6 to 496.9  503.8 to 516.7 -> 1.00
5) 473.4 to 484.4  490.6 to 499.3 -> 0.93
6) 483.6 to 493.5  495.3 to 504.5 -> 0.99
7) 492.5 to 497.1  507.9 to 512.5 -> 1.05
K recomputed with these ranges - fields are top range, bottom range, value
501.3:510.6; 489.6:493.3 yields 0.91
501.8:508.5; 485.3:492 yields 0.90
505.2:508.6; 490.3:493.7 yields 0.77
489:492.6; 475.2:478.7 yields 0.96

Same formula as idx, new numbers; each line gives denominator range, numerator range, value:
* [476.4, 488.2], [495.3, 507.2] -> 0.93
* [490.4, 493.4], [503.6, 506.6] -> 0.86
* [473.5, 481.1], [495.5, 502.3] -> 0.93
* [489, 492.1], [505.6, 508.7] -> 0.76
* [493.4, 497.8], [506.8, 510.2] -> 0.92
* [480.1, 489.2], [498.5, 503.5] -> 0.96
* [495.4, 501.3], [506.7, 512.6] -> 0.99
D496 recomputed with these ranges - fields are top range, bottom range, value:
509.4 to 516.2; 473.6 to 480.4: 1.02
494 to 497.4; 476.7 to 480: 0.99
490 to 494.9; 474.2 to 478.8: 0.94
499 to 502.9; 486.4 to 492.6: 1.00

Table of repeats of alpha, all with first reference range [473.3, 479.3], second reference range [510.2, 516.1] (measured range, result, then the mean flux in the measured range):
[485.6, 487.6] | 0.14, 9.04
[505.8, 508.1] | 0.41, 7.14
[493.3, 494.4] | 0.09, 9.55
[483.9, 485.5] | 0.08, 9.58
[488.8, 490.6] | 0.03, 10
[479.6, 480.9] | -0.03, 10.6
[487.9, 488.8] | 0.03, 10.1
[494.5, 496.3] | 0.07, 9.74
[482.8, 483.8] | -0.01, 10.4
